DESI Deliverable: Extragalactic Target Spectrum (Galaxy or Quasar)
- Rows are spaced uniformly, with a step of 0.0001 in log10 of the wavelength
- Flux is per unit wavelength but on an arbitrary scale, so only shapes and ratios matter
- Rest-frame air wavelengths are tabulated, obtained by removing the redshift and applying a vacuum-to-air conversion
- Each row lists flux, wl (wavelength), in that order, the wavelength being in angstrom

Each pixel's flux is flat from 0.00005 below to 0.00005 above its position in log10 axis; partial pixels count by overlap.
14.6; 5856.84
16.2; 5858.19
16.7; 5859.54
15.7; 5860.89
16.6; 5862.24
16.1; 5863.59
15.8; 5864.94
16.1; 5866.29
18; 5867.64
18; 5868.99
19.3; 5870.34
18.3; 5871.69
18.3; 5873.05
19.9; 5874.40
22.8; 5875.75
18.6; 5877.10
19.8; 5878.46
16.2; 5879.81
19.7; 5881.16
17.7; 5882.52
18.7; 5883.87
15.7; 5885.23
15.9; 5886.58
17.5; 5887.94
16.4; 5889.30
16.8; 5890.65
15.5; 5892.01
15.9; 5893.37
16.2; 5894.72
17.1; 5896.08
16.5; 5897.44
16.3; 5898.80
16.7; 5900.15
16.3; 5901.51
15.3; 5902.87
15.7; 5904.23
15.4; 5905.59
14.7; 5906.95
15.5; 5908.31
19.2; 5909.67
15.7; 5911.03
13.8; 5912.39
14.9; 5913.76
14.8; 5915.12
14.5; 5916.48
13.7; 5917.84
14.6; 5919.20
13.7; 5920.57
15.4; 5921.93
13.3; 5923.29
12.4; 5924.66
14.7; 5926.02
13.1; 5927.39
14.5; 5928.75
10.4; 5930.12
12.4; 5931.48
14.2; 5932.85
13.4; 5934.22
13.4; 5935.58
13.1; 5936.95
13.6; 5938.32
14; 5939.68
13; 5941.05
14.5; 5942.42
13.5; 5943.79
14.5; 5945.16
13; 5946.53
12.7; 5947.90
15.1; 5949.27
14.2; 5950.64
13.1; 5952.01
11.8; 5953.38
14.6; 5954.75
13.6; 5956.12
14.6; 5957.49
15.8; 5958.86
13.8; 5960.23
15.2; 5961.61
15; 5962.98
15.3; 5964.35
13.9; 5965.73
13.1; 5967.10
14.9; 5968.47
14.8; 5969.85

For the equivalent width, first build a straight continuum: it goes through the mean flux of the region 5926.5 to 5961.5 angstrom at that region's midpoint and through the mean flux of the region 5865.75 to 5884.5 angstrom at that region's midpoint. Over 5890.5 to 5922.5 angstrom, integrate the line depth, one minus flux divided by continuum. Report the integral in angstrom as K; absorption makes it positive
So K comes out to 1.6 angstrom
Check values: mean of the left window 18.7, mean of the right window 13.6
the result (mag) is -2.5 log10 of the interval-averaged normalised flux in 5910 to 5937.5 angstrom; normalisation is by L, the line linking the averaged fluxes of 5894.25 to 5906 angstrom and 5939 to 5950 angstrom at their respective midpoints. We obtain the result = 0.08 mag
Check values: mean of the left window 16.2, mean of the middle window 13.9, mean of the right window 13.8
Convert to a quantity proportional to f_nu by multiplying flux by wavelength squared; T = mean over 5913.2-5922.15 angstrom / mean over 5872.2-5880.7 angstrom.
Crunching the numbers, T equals 0.76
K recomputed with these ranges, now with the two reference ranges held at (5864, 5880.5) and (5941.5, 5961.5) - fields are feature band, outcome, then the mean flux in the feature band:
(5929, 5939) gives 1.3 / 13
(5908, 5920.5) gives 0.7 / 15.1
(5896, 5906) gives 0.4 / 16.1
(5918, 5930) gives 1.3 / 13.8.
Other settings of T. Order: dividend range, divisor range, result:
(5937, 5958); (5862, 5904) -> 0.81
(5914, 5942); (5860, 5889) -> 0.78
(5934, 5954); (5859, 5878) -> 0.78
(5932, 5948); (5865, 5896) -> 0.78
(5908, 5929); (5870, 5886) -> 0.79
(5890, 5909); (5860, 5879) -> 0.89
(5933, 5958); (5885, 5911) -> 0.85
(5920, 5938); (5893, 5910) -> 0.84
